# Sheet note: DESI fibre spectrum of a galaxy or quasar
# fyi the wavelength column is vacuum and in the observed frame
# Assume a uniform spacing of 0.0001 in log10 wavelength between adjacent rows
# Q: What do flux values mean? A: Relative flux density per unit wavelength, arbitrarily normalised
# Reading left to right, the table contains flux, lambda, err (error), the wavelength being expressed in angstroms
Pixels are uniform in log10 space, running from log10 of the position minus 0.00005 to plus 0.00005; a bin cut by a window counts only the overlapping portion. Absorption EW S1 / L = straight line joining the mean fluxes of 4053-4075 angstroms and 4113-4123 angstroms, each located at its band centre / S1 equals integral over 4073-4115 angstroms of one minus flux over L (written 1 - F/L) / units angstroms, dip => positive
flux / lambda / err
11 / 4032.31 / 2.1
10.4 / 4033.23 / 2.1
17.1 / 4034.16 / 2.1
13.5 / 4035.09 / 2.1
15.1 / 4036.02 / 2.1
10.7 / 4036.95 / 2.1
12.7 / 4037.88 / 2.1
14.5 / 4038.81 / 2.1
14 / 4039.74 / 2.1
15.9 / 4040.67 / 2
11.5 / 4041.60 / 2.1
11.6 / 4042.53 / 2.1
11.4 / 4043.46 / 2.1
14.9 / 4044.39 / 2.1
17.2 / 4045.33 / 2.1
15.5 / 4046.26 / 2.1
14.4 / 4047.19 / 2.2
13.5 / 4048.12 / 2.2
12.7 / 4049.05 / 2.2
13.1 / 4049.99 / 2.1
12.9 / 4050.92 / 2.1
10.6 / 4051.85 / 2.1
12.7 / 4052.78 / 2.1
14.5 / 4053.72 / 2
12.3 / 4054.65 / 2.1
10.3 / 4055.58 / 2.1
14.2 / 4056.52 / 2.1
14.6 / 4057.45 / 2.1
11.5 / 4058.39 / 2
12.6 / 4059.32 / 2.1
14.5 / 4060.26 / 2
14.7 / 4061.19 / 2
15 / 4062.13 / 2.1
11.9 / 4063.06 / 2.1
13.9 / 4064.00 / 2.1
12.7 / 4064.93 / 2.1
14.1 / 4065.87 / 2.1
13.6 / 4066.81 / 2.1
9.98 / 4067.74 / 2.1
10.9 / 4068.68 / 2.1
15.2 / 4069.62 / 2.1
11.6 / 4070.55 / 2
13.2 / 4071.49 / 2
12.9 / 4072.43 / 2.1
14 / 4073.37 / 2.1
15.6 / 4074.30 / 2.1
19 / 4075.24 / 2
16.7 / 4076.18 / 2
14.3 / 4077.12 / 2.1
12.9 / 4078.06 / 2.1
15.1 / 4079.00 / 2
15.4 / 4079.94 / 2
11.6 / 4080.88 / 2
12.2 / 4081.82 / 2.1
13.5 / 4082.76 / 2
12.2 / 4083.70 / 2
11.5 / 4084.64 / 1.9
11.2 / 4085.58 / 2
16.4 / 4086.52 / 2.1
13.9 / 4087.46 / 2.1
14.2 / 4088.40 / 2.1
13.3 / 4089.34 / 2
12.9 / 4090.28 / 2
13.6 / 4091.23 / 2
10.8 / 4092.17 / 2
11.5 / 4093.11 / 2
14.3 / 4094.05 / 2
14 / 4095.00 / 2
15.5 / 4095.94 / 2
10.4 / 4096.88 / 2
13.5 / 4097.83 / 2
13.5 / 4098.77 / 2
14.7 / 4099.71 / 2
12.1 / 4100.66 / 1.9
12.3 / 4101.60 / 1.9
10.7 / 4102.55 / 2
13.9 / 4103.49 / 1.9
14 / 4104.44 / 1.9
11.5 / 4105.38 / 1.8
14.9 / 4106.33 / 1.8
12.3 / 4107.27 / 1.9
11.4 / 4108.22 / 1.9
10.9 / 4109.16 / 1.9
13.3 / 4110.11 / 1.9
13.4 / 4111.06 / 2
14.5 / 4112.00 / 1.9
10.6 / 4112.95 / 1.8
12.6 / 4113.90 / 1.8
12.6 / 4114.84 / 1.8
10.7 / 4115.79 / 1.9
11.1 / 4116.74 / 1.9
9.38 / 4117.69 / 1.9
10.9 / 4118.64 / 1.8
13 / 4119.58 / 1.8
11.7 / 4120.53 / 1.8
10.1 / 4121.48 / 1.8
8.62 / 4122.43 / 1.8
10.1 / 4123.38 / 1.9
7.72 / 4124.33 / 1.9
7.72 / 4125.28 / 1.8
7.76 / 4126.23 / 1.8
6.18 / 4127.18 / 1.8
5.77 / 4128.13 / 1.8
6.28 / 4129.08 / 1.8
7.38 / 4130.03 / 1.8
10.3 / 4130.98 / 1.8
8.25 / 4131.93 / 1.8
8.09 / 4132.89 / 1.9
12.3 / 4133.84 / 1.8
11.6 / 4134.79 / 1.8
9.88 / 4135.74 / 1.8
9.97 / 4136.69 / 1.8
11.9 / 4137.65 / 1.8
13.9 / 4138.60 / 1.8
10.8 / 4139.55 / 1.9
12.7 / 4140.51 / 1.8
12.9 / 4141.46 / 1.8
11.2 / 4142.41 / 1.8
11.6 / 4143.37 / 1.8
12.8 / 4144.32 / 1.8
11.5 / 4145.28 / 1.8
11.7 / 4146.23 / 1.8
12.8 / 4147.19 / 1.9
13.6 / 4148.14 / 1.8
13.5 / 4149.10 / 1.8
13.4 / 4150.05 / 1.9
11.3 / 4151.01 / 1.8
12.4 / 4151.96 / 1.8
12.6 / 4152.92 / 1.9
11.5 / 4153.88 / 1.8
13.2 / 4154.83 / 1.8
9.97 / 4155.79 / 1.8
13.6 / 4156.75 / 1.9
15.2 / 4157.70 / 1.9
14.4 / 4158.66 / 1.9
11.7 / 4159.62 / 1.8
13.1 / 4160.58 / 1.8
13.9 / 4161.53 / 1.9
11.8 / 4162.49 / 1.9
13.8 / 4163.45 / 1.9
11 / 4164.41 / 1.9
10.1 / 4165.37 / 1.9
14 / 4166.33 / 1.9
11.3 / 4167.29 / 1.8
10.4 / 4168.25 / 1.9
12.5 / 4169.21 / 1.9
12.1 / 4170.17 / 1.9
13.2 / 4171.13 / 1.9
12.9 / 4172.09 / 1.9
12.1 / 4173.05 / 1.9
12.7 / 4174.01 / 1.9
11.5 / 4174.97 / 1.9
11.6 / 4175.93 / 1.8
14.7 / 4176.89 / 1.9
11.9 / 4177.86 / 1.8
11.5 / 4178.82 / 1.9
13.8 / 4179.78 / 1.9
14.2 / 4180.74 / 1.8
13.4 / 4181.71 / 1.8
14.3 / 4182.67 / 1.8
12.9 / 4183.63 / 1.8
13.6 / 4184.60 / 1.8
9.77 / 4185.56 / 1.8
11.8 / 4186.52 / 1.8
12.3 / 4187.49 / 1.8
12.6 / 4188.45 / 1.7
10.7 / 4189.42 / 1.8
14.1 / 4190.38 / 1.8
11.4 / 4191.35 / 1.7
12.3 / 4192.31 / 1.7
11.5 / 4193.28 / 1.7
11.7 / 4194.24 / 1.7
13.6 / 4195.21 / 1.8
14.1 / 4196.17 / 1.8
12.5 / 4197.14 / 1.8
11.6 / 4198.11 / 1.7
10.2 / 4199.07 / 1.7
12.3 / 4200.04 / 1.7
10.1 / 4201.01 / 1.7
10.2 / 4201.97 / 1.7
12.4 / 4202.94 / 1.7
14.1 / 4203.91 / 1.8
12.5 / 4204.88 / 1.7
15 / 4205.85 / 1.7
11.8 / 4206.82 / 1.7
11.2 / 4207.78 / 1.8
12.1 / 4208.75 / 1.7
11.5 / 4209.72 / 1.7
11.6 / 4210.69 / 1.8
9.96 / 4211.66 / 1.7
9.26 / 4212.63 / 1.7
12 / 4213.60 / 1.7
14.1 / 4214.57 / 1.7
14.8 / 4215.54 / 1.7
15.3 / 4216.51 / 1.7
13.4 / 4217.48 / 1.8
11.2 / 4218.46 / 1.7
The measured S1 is -4.4 angstroms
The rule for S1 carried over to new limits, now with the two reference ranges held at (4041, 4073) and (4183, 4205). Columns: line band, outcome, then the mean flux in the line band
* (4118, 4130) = 3.67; 8.78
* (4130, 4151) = 1.61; 11.5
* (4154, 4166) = -0.26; 12.6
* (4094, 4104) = -0.24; 13.1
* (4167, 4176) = 0.15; 12.1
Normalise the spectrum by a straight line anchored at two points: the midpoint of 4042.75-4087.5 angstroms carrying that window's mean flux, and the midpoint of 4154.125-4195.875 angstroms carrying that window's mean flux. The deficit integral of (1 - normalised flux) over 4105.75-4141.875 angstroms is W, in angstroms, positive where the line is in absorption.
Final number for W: 6.6 angstroms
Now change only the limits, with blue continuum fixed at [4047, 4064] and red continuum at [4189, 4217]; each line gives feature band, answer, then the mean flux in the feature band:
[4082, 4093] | 0.0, 13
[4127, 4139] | 3.1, 9.42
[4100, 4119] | 0.9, 12.2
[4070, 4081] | -1.2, 14.5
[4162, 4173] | 0.3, 12.1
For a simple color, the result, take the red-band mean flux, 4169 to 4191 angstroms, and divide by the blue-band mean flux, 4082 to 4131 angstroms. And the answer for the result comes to 1.08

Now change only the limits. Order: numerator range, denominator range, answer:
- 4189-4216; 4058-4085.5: 0.90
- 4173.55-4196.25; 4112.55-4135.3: 1.31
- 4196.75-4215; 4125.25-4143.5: 1.20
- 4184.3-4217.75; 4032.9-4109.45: 0.92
